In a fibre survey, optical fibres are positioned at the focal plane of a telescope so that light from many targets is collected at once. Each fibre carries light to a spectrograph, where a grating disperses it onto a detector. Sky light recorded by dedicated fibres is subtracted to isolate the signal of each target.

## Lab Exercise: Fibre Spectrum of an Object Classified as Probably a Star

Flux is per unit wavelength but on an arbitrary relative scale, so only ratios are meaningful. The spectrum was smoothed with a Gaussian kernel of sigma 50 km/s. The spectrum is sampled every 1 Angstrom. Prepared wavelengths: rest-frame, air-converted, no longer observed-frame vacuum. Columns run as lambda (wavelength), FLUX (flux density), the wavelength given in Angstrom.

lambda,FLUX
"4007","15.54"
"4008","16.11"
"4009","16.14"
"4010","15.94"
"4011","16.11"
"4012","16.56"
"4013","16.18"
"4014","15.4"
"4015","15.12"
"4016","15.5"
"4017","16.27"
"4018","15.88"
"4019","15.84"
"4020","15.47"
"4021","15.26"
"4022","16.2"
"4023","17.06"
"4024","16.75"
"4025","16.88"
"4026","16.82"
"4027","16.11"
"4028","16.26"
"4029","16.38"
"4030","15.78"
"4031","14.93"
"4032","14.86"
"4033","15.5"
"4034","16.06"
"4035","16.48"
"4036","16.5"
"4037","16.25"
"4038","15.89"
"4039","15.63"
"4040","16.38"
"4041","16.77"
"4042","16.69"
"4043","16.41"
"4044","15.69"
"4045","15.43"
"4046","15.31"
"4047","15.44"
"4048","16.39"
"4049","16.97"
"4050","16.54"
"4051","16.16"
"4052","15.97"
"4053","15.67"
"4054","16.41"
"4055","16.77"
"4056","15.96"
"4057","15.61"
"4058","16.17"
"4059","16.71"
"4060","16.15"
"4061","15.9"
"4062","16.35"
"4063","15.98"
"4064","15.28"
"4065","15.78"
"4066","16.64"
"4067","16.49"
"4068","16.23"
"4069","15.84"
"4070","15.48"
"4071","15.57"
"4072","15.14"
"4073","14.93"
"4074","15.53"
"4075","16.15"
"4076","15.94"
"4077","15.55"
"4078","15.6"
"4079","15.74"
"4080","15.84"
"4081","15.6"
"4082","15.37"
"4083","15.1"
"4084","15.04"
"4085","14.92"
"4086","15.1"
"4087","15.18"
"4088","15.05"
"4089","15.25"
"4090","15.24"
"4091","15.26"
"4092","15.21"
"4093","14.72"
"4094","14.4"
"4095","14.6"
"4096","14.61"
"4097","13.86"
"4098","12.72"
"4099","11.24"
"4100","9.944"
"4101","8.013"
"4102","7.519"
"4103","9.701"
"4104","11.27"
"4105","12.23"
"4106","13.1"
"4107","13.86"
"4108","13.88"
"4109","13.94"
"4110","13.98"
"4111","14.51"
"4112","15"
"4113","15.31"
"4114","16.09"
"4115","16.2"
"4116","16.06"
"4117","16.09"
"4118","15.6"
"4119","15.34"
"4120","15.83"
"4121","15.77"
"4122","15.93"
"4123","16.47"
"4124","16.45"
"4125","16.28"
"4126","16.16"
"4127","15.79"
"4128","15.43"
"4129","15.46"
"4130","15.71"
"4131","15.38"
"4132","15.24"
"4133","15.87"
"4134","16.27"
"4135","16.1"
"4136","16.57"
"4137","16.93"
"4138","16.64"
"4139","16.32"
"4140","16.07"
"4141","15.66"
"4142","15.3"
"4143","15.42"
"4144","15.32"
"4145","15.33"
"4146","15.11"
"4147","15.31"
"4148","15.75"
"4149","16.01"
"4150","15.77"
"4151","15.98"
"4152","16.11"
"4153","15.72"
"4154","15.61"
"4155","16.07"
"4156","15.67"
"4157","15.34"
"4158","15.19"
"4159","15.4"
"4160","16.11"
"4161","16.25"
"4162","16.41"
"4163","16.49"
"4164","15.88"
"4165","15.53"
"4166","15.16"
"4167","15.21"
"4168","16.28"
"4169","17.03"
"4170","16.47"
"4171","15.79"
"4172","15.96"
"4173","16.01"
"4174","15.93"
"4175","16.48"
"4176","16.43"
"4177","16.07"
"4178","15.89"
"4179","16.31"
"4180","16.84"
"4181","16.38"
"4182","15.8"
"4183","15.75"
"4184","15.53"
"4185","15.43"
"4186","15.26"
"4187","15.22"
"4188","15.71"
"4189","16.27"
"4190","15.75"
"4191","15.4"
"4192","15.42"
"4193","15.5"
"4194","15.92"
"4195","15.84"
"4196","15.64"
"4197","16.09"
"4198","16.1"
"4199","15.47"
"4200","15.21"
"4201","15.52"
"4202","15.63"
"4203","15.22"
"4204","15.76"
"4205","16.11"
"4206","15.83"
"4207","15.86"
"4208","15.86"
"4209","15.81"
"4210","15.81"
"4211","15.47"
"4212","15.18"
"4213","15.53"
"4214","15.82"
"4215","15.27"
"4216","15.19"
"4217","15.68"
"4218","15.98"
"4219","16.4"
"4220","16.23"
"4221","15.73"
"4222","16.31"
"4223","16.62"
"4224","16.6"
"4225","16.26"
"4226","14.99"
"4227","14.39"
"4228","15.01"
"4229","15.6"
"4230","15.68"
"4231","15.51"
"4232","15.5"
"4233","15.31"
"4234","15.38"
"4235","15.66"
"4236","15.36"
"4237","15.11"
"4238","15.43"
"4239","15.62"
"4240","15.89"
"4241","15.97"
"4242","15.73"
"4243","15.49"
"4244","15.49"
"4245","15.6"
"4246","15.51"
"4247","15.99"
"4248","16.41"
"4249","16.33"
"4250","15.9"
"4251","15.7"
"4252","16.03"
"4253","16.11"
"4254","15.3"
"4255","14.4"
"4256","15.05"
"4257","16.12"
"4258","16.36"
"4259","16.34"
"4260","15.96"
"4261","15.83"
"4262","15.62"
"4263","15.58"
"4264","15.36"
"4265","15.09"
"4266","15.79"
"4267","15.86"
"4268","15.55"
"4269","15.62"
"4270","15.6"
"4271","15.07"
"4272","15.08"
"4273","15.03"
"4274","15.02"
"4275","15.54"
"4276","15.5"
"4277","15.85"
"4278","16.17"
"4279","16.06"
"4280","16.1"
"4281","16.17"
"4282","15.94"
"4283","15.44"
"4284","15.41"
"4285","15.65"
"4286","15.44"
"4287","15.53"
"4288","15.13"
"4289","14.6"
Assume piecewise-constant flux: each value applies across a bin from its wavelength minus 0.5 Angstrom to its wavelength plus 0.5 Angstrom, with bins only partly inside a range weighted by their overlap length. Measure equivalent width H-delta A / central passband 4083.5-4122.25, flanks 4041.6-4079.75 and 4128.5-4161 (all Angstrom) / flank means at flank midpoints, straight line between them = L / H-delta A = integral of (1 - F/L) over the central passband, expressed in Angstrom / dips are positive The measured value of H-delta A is 4.50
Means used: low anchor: 16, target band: 14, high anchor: 15.8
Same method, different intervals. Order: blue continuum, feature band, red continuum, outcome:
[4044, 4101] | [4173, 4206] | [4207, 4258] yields -0.5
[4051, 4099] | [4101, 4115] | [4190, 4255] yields 2.2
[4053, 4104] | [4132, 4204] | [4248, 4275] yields -3.0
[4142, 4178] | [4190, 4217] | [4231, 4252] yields 0.2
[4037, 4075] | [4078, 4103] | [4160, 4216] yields 3.2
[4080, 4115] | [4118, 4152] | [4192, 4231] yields -3.4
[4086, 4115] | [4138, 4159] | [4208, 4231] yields -1.9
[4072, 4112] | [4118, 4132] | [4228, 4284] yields -1.4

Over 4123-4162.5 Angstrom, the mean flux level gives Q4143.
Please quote 15.8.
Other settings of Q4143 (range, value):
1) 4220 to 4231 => 15.7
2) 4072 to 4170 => 15.1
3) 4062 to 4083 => 15.7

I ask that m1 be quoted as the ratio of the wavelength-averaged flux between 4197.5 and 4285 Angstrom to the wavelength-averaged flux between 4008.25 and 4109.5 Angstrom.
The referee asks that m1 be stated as 1.02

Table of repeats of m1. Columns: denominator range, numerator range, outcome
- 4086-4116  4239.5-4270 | 1.16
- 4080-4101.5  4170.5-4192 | 1.12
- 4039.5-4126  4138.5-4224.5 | 1.05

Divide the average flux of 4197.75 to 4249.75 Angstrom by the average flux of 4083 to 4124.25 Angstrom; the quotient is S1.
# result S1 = 1.11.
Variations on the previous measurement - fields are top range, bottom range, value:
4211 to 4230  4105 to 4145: 1.01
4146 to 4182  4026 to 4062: 0.99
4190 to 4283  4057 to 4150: 1.04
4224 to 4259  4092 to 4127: 1.11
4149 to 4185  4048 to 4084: 1.00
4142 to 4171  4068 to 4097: 1.03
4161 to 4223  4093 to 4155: 1.07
